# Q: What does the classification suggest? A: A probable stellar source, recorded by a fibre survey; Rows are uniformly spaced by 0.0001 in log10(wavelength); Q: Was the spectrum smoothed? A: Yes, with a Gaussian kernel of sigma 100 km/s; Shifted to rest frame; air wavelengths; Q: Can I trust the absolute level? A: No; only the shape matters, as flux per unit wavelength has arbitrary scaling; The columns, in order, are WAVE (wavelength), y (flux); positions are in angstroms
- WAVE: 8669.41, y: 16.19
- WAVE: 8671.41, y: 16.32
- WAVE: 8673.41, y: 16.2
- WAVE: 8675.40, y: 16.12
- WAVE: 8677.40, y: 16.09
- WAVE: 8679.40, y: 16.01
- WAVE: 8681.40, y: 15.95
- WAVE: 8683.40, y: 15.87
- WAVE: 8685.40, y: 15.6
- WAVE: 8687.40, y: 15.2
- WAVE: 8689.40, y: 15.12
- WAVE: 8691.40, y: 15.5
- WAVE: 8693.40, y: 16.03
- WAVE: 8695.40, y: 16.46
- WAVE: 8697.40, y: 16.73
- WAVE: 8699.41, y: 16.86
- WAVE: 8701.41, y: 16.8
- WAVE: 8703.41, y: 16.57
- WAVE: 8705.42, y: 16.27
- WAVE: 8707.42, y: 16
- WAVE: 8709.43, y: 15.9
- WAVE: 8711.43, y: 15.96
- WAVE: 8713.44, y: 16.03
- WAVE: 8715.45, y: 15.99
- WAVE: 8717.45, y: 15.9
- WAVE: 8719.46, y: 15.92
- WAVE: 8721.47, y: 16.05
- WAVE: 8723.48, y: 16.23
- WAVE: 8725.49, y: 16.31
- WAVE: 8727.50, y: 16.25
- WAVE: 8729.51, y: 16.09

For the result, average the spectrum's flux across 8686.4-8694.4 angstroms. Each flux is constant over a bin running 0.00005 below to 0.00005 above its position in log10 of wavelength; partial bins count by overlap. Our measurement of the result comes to 15.5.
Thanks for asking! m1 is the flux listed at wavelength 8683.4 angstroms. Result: 15.87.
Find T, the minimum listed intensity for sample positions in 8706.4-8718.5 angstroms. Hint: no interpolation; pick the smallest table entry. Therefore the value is 15.9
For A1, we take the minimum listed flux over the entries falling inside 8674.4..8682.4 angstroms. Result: 15.95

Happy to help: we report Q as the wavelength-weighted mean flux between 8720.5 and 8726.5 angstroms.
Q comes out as 16.2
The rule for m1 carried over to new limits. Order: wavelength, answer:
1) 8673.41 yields 16.2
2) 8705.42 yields 16.27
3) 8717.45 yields 15.9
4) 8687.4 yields 15.2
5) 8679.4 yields 16.01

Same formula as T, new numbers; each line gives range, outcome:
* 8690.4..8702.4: 15.5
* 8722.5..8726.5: 16.23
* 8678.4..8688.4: 15.2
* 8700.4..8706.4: 16.27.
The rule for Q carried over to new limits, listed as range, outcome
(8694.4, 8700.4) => 16.7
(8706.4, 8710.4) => 16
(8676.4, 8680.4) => 16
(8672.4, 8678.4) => 16.1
